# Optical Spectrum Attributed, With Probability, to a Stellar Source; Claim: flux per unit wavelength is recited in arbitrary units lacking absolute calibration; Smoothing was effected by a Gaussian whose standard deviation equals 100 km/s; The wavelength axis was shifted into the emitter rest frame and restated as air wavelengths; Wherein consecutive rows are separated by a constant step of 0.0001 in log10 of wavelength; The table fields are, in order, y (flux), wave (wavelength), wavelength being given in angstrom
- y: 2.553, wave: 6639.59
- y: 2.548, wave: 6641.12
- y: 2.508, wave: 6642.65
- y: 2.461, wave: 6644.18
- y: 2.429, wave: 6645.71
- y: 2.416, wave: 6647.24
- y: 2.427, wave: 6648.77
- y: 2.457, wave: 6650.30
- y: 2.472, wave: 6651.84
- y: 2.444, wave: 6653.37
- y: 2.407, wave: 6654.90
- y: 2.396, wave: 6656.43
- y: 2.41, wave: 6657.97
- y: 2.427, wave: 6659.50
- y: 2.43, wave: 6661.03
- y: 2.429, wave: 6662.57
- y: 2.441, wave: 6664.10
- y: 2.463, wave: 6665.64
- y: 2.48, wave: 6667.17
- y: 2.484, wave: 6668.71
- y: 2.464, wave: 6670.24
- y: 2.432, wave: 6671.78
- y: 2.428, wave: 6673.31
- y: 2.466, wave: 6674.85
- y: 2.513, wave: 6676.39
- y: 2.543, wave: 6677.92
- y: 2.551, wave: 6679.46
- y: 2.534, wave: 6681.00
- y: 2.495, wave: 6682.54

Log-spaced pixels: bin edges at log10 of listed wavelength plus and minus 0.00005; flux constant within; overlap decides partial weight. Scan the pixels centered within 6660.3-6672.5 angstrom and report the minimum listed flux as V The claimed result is 2.429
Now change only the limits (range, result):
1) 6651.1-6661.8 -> 2.396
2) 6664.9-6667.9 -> 2.463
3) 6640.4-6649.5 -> 2.416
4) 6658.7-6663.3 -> 2.427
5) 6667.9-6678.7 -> 2.428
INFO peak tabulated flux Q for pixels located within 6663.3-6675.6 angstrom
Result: 2.484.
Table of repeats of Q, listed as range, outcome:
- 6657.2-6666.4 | 2.463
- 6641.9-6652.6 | 2.508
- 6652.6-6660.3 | 2.444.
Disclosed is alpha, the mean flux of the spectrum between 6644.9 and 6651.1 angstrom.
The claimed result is 2.43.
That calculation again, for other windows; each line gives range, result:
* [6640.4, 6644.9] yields 2.51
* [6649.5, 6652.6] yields 2.46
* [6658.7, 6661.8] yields 2.43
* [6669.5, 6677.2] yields 2.46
